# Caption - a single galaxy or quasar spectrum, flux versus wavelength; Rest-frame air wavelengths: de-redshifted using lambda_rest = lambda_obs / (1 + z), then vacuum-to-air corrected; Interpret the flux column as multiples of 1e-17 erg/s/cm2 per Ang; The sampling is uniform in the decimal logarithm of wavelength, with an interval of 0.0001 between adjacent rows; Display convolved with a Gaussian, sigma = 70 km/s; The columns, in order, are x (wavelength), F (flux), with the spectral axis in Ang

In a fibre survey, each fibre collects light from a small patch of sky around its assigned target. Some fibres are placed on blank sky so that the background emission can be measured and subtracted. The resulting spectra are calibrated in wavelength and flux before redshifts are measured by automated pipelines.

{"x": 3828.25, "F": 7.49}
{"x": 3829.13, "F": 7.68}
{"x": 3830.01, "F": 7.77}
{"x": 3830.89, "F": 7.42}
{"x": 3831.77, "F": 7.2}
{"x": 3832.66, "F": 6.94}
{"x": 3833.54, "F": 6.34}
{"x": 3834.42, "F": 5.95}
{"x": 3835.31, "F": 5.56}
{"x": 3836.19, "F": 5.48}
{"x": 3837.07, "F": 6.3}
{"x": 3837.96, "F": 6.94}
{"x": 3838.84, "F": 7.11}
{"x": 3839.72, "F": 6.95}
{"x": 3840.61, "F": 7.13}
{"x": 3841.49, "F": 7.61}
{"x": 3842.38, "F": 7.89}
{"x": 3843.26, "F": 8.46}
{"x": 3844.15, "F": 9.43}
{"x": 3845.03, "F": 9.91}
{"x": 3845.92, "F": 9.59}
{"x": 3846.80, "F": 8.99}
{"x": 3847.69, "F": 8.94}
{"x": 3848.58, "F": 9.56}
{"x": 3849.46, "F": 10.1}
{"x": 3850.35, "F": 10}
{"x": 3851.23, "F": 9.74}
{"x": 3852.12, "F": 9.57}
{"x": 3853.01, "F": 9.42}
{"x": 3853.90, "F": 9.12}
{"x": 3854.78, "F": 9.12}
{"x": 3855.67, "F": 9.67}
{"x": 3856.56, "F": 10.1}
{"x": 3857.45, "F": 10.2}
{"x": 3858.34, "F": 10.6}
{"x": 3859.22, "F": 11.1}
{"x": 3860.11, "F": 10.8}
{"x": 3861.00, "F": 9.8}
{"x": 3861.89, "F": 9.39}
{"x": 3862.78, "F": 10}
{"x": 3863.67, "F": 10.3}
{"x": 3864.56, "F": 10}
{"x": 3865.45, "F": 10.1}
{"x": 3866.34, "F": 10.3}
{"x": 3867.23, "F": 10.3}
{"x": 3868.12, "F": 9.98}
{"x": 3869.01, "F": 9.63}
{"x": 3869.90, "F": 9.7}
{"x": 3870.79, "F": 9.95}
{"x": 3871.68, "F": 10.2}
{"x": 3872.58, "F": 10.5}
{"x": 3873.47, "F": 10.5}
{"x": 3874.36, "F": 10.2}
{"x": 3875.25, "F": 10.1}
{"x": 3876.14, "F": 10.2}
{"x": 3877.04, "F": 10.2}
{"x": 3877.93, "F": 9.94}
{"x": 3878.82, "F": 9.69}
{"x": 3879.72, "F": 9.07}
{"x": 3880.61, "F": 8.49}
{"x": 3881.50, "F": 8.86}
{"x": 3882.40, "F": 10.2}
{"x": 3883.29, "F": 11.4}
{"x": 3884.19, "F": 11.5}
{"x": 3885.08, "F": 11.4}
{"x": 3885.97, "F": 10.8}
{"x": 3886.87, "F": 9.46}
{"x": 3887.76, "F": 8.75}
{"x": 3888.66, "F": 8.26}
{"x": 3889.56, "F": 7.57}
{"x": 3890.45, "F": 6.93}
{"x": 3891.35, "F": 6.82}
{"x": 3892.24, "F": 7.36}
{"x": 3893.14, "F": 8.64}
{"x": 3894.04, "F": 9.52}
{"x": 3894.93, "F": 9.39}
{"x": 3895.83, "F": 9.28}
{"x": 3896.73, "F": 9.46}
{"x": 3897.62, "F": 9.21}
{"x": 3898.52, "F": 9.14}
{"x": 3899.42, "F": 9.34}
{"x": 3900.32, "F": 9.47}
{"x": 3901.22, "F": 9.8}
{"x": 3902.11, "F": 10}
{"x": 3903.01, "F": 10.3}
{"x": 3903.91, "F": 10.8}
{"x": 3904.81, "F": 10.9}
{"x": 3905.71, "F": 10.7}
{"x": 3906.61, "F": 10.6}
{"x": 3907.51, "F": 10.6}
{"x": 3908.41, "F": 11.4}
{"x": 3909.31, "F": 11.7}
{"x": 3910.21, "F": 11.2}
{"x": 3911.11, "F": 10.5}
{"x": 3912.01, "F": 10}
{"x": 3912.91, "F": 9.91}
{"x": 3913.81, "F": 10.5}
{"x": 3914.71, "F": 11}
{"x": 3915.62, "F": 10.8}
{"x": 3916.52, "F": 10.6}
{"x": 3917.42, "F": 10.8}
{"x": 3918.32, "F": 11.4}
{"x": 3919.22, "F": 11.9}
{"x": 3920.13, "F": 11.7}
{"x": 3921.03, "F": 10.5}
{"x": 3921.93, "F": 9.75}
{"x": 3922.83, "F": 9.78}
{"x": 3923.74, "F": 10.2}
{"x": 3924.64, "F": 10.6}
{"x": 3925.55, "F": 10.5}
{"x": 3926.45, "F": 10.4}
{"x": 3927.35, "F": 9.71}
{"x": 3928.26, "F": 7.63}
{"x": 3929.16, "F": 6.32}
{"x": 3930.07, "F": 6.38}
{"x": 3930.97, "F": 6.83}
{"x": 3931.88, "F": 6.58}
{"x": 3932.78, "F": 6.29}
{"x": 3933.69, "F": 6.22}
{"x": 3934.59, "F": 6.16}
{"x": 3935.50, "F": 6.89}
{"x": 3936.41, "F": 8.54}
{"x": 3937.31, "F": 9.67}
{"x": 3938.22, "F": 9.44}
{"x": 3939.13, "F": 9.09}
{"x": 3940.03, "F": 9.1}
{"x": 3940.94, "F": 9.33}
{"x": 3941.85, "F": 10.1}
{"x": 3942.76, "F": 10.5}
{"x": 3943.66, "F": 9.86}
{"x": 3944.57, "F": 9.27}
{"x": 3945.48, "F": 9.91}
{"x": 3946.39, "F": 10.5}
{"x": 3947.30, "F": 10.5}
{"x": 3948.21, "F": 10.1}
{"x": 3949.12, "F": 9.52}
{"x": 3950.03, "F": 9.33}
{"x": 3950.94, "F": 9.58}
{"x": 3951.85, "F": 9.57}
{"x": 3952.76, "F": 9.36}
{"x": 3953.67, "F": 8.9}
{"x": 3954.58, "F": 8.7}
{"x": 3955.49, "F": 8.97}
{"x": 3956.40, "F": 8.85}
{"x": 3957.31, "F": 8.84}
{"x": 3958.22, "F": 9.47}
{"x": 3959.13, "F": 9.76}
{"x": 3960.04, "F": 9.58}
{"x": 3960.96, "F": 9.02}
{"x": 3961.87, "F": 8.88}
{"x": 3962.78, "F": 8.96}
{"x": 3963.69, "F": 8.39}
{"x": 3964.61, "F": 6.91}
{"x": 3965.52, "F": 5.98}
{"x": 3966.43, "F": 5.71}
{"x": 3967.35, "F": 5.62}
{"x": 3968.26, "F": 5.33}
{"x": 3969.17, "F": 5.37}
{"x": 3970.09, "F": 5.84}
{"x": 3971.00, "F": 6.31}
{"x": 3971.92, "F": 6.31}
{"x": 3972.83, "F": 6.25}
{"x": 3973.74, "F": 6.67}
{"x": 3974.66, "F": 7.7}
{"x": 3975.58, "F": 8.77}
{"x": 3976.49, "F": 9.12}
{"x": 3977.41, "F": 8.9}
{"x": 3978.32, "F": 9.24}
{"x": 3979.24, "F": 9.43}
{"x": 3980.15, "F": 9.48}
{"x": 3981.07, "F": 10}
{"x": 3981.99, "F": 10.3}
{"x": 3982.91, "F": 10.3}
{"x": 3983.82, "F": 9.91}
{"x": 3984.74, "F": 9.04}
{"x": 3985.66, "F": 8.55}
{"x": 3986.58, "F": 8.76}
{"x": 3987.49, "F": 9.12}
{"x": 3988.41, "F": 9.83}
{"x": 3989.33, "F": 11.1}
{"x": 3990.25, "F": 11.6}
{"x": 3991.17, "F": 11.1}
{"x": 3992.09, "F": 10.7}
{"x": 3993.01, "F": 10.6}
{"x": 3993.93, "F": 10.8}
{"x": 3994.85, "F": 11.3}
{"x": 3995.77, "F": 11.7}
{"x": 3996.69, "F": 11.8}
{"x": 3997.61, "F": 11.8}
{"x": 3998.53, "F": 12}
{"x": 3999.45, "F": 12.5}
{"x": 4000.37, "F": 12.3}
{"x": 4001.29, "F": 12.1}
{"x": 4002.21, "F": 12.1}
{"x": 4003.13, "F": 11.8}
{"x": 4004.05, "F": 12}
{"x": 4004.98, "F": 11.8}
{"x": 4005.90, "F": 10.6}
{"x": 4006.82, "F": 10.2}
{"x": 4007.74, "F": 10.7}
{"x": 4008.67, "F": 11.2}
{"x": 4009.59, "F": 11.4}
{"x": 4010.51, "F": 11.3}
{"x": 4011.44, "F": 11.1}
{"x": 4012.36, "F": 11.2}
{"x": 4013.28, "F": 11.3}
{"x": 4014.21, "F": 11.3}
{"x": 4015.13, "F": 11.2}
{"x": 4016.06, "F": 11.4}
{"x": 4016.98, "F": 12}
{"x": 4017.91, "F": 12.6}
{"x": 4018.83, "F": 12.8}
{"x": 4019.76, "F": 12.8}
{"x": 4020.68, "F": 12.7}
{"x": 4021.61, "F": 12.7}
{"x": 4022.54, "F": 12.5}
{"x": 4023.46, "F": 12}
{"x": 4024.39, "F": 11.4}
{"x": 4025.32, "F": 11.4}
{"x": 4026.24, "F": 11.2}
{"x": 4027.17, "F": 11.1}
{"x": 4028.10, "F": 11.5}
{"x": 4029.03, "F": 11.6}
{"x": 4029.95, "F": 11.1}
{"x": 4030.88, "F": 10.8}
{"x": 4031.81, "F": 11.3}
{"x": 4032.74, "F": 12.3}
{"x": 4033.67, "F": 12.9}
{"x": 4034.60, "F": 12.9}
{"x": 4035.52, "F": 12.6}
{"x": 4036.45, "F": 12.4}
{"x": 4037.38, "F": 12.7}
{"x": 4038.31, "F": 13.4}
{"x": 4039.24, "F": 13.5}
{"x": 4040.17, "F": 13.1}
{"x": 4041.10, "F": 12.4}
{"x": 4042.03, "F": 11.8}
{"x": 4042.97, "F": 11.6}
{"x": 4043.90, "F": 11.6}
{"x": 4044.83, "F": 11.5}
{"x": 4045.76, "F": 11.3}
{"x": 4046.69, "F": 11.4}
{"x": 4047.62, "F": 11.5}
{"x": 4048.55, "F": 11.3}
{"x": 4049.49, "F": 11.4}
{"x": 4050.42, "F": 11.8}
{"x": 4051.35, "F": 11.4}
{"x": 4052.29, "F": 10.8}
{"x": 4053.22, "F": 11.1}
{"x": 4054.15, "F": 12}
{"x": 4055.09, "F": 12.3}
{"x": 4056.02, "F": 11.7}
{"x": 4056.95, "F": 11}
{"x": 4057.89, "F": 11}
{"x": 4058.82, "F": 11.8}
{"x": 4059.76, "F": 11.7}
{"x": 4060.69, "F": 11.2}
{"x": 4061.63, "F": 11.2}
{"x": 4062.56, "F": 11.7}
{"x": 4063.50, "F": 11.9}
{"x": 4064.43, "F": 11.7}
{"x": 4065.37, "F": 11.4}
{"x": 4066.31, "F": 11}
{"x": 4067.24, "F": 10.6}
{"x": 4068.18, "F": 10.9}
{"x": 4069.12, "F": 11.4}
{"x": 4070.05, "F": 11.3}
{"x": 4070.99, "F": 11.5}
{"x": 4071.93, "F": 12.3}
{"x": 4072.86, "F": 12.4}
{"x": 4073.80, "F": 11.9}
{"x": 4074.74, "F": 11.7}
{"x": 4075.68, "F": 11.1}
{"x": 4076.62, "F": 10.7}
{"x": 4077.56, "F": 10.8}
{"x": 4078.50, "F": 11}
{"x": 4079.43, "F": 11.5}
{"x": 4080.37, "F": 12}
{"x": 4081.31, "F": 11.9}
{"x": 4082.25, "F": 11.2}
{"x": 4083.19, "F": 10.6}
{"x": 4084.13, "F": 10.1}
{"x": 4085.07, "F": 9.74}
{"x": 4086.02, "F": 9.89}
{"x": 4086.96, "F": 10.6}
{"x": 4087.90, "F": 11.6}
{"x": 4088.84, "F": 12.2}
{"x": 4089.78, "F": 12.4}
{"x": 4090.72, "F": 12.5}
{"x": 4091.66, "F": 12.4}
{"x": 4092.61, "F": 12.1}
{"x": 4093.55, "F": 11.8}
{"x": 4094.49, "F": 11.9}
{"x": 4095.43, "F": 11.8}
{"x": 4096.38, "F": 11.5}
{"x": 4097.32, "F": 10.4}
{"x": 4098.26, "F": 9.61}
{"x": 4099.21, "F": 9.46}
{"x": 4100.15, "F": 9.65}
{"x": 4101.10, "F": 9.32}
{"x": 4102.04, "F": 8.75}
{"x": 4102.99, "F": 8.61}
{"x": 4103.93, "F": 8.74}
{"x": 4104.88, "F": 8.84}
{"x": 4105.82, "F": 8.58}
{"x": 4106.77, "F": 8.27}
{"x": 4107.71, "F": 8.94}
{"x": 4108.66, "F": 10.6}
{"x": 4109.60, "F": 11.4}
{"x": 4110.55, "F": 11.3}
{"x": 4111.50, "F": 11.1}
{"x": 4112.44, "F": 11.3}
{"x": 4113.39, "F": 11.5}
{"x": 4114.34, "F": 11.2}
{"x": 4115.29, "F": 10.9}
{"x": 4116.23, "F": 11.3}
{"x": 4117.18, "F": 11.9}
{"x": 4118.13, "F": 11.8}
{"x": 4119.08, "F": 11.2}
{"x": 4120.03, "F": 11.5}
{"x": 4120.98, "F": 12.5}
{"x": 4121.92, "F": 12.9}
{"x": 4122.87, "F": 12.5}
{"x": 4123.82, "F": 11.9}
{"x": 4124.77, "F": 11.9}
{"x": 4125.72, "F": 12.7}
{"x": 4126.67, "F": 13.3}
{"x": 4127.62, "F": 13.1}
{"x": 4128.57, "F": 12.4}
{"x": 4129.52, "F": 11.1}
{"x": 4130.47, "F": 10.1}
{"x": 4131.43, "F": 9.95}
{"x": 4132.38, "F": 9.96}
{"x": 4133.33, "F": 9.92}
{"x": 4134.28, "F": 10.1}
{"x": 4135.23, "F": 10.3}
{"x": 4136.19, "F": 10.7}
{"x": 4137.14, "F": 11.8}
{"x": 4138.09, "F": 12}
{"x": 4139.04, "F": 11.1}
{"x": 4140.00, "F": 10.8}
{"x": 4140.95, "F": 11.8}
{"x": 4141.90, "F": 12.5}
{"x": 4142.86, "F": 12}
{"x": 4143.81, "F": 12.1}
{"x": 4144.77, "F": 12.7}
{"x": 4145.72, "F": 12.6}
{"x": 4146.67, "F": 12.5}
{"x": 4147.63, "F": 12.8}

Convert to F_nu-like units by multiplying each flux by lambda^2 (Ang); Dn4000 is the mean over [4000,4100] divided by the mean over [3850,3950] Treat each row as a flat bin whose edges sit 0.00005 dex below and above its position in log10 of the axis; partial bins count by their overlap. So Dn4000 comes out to 1.29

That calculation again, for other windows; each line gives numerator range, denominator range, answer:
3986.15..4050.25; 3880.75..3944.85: 1.29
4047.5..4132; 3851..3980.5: 1.31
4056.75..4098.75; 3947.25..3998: 1.33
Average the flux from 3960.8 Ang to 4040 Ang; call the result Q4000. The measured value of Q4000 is 10.4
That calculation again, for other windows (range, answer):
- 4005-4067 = 11.7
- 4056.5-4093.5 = 11.4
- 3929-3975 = 8.19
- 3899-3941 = 9.61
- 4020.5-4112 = 11.3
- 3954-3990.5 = 8.41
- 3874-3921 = 9.96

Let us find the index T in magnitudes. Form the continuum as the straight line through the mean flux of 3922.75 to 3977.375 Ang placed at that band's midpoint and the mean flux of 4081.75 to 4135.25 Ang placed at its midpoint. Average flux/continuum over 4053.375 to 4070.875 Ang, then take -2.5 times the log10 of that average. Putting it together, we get -0.12 mag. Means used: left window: 8.39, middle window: 11.4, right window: 10.9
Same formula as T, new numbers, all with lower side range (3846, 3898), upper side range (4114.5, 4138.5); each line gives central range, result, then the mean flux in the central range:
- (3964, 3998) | 0.18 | 8.84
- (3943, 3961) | 0.08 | 9.5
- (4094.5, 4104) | 0.14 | 9.93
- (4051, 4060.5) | -0.05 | 11.5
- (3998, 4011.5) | -0.09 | 11.6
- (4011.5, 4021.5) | -0.12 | 11.9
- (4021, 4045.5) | -0.12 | 12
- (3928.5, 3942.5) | 0.28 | 7.83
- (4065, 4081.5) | -0.03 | 11.4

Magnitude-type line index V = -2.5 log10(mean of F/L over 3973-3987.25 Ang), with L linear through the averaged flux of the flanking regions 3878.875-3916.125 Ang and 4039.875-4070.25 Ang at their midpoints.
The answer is 0.18 mag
